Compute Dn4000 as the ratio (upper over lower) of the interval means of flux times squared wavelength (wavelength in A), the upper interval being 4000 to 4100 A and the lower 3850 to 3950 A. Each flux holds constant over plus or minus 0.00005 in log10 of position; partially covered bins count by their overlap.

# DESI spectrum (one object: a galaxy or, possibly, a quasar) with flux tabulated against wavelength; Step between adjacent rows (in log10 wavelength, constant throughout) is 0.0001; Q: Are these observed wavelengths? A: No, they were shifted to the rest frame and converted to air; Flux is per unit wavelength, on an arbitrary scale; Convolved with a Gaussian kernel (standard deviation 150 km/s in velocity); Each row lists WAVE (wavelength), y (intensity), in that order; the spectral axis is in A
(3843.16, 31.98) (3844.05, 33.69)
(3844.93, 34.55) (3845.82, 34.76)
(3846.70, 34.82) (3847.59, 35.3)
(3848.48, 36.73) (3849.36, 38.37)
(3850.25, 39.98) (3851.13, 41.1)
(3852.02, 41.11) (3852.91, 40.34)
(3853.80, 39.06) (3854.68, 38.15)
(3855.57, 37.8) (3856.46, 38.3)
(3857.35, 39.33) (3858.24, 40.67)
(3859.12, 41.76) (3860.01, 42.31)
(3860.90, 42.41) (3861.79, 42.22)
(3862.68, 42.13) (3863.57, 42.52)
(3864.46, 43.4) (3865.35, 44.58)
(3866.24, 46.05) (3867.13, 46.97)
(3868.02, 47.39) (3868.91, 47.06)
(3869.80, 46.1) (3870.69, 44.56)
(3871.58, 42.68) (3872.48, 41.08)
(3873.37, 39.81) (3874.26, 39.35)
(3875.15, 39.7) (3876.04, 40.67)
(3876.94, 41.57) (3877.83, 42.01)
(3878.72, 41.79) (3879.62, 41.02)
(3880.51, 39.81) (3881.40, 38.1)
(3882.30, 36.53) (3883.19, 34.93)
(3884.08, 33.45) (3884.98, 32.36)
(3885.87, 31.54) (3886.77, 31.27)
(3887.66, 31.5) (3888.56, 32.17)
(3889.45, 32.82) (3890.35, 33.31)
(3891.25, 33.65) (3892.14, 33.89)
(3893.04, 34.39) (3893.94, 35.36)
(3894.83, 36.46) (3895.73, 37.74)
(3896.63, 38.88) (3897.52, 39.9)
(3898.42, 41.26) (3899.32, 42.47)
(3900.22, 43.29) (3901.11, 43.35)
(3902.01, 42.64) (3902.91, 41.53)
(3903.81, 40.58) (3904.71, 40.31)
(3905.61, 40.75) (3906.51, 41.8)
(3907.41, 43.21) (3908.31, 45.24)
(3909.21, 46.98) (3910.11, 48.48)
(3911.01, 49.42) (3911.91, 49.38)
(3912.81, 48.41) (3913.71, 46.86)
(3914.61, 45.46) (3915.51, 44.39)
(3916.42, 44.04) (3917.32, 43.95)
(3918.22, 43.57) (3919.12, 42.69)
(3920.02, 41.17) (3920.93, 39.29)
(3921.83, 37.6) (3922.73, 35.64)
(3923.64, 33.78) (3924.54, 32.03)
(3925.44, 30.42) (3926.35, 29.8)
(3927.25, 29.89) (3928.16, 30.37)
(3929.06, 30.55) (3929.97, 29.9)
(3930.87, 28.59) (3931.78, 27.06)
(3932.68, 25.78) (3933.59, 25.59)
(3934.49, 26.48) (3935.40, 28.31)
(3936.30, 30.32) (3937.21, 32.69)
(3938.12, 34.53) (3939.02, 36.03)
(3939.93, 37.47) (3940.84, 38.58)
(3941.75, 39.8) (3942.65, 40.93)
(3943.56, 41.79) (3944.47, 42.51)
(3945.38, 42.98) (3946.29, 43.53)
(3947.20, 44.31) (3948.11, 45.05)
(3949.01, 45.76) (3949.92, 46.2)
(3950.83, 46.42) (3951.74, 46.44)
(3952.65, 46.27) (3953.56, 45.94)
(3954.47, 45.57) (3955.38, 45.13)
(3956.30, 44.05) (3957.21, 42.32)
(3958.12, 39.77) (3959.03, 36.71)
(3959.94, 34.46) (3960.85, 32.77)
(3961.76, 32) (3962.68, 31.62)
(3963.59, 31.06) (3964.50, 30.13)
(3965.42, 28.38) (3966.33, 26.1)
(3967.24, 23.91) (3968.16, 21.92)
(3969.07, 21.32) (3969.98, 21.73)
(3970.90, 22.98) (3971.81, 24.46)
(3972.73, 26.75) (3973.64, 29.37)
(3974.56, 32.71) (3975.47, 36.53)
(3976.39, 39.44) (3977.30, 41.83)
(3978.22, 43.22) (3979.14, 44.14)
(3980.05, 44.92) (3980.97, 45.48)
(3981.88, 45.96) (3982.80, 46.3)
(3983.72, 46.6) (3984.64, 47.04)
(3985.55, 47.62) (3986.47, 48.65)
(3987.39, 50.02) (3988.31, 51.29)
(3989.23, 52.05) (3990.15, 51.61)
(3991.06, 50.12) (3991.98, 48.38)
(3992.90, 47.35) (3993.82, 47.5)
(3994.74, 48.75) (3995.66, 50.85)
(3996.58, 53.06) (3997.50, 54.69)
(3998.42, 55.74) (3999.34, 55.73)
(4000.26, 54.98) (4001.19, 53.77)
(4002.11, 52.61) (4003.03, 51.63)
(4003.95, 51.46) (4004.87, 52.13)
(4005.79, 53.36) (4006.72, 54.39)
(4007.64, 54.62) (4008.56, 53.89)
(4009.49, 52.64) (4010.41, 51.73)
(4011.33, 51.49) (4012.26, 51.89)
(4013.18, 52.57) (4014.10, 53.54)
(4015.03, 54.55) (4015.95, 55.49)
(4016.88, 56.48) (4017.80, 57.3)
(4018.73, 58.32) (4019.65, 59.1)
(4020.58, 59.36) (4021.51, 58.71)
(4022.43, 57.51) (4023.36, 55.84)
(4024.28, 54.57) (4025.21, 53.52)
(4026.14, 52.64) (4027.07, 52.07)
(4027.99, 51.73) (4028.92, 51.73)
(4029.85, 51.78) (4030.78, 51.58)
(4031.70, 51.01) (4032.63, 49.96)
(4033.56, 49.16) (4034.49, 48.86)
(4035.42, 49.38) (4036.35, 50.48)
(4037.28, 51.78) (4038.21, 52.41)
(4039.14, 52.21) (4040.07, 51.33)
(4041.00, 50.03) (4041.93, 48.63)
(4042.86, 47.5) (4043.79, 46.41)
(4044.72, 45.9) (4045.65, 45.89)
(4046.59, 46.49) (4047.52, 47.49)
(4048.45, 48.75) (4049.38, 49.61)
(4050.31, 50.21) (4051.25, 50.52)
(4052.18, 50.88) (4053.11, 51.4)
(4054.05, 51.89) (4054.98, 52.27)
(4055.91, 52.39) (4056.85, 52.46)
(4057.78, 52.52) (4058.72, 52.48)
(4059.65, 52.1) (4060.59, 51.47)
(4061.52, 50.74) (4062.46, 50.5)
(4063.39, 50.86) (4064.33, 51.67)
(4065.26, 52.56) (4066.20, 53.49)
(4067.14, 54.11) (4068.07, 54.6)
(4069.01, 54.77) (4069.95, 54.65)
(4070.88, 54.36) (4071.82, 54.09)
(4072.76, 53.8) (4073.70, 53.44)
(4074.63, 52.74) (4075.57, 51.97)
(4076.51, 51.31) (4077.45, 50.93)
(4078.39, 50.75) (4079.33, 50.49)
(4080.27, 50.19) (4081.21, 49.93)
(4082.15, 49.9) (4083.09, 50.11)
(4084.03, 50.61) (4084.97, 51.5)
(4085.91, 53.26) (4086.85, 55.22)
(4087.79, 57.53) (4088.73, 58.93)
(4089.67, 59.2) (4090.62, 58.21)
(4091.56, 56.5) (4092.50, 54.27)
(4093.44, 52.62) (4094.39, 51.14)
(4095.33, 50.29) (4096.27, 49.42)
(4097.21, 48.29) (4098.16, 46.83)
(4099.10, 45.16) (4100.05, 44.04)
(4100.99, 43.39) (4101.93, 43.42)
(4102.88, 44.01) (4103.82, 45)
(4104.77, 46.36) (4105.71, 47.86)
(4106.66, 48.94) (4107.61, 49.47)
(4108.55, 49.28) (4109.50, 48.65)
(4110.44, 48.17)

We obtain 1.44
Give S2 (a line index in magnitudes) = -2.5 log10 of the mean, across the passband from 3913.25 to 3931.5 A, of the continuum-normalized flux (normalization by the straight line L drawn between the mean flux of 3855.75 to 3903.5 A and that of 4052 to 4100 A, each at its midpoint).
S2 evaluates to 0.149 mag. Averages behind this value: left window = 39.6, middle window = 36.9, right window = 52.3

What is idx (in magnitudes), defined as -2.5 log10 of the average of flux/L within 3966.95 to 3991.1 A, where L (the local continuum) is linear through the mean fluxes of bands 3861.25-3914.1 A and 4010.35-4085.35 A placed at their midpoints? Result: 0.20 mag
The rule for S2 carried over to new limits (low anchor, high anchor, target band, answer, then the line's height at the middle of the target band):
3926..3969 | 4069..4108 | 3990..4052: -0.19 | 43.7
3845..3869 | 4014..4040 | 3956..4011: 0.18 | 50.3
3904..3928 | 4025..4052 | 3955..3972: 0.39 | 44.6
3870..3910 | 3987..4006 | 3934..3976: 0.29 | 46.7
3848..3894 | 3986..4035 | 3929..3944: 0.37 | 45.7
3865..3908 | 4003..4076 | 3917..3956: 0.17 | 43.6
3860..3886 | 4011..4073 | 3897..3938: 0.15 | 44.1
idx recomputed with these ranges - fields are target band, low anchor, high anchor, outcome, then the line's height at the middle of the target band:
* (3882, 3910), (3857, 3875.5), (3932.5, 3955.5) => 0.10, 41.7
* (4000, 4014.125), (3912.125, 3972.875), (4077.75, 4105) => -0.24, 42.4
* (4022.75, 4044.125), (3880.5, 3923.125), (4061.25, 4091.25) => -0.03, 49.8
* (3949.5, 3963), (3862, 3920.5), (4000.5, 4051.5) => 0.13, 46.3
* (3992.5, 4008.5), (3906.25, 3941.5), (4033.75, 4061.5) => -0.16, 45.2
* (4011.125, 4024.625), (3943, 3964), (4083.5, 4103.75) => -0.22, 45.8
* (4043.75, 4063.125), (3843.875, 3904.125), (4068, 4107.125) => -0.02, 49.2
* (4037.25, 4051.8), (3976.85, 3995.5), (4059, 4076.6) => 0.05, 51.3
